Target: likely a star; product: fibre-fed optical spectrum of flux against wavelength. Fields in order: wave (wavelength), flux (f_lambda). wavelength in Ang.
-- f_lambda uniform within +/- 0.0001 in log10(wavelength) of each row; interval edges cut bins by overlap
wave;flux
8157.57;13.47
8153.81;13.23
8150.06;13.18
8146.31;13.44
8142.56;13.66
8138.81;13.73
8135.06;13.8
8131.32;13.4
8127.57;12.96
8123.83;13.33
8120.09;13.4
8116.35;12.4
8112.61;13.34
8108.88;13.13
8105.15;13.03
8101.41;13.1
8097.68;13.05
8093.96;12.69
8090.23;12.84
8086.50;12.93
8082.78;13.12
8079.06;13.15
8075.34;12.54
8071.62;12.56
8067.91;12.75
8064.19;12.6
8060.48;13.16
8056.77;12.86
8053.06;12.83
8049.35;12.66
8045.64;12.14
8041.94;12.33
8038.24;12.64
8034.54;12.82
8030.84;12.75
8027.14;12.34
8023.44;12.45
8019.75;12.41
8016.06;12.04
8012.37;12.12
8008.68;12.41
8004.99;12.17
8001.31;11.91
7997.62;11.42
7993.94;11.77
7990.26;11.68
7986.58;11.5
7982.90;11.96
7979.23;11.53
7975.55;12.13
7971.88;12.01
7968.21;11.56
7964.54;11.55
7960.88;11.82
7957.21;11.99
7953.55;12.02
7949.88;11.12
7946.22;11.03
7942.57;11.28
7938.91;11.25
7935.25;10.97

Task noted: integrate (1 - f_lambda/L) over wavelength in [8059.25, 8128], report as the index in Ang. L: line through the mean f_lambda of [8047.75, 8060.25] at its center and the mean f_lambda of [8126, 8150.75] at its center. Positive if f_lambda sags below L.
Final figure 1.0 Ang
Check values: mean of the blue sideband 12.8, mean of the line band 13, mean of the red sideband 13.5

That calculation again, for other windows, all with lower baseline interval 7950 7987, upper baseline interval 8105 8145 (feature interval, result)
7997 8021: 0.2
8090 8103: 0.1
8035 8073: -0.1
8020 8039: -0.3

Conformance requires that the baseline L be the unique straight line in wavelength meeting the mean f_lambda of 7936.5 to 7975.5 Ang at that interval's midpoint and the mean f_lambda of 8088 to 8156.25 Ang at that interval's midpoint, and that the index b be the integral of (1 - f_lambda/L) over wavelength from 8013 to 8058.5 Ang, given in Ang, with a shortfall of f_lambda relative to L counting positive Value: -0.6 Ang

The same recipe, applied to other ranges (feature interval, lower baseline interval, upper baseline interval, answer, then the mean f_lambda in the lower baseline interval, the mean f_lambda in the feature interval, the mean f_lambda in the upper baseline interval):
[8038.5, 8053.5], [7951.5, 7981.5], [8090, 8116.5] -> 0.0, 11.8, 12.5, 13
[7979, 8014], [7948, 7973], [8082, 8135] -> 0.5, 11.7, 11.9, 13.1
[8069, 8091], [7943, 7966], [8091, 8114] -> -0.1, 11.6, 12.9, 13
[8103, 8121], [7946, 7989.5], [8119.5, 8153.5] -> 0.2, 11.7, 13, 13.4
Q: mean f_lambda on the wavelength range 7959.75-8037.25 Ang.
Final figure 12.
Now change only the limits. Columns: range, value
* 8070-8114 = 13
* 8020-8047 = 12.5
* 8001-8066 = 12.5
